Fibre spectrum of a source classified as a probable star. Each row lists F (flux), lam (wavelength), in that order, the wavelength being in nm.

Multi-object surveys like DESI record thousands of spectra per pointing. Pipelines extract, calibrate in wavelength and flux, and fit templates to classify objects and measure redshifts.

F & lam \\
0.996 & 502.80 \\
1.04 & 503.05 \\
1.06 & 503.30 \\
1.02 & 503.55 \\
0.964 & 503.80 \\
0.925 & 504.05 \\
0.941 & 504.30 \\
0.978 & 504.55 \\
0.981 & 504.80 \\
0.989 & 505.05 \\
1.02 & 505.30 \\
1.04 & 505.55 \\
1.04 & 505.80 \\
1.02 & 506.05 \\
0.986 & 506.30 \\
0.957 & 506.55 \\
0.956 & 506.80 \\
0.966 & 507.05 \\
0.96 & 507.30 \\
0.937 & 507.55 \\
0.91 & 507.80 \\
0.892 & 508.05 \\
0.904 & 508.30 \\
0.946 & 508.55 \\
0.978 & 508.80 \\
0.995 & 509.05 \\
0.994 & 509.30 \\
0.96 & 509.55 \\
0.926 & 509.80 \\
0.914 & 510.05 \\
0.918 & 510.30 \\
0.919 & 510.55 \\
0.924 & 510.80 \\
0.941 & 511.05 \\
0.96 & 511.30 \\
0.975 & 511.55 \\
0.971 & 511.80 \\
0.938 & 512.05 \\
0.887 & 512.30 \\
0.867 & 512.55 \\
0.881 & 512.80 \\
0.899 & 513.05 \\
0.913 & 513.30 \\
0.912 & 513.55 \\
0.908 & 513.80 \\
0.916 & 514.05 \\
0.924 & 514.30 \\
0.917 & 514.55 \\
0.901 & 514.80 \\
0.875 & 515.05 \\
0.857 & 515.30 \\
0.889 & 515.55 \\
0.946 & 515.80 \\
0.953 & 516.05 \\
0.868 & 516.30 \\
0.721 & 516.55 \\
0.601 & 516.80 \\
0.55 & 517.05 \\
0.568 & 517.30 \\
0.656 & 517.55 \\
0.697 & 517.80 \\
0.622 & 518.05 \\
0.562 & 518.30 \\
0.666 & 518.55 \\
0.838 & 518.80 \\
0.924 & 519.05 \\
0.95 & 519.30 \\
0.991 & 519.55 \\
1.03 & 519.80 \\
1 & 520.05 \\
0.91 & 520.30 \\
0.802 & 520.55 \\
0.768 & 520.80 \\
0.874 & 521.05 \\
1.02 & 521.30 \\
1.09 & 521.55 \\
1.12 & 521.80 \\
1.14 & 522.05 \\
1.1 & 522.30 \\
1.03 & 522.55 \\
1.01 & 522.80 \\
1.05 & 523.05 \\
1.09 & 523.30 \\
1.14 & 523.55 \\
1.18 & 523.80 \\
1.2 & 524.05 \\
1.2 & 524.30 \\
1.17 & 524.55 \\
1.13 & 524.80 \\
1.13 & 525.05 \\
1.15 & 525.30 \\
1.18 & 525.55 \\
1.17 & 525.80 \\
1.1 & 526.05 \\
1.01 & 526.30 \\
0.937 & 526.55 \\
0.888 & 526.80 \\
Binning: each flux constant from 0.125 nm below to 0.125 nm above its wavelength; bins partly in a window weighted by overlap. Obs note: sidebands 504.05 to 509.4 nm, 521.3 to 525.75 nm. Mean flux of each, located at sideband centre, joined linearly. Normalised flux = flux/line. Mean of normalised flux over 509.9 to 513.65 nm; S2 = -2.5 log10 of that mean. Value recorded 0.105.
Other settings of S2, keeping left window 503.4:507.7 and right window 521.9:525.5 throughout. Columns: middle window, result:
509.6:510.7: 0.11 mag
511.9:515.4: 0.16 mag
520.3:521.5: 0.24 mag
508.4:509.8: 0.04 mag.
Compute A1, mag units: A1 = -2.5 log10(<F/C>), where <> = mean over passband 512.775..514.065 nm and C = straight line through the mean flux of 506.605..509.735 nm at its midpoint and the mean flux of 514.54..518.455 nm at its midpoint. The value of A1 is -0.098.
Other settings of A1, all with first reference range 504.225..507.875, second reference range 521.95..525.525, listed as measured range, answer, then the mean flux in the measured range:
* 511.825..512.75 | 0.14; 0.904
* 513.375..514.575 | 0.14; 0.915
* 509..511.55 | 0.08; 0.945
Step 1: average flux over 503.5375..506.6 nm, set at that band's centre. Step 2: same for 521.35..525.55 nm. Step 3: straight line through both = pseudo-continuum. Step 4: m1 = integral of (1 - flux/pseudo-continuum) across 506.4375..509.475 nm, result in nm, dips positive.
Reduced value 0.18 nm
